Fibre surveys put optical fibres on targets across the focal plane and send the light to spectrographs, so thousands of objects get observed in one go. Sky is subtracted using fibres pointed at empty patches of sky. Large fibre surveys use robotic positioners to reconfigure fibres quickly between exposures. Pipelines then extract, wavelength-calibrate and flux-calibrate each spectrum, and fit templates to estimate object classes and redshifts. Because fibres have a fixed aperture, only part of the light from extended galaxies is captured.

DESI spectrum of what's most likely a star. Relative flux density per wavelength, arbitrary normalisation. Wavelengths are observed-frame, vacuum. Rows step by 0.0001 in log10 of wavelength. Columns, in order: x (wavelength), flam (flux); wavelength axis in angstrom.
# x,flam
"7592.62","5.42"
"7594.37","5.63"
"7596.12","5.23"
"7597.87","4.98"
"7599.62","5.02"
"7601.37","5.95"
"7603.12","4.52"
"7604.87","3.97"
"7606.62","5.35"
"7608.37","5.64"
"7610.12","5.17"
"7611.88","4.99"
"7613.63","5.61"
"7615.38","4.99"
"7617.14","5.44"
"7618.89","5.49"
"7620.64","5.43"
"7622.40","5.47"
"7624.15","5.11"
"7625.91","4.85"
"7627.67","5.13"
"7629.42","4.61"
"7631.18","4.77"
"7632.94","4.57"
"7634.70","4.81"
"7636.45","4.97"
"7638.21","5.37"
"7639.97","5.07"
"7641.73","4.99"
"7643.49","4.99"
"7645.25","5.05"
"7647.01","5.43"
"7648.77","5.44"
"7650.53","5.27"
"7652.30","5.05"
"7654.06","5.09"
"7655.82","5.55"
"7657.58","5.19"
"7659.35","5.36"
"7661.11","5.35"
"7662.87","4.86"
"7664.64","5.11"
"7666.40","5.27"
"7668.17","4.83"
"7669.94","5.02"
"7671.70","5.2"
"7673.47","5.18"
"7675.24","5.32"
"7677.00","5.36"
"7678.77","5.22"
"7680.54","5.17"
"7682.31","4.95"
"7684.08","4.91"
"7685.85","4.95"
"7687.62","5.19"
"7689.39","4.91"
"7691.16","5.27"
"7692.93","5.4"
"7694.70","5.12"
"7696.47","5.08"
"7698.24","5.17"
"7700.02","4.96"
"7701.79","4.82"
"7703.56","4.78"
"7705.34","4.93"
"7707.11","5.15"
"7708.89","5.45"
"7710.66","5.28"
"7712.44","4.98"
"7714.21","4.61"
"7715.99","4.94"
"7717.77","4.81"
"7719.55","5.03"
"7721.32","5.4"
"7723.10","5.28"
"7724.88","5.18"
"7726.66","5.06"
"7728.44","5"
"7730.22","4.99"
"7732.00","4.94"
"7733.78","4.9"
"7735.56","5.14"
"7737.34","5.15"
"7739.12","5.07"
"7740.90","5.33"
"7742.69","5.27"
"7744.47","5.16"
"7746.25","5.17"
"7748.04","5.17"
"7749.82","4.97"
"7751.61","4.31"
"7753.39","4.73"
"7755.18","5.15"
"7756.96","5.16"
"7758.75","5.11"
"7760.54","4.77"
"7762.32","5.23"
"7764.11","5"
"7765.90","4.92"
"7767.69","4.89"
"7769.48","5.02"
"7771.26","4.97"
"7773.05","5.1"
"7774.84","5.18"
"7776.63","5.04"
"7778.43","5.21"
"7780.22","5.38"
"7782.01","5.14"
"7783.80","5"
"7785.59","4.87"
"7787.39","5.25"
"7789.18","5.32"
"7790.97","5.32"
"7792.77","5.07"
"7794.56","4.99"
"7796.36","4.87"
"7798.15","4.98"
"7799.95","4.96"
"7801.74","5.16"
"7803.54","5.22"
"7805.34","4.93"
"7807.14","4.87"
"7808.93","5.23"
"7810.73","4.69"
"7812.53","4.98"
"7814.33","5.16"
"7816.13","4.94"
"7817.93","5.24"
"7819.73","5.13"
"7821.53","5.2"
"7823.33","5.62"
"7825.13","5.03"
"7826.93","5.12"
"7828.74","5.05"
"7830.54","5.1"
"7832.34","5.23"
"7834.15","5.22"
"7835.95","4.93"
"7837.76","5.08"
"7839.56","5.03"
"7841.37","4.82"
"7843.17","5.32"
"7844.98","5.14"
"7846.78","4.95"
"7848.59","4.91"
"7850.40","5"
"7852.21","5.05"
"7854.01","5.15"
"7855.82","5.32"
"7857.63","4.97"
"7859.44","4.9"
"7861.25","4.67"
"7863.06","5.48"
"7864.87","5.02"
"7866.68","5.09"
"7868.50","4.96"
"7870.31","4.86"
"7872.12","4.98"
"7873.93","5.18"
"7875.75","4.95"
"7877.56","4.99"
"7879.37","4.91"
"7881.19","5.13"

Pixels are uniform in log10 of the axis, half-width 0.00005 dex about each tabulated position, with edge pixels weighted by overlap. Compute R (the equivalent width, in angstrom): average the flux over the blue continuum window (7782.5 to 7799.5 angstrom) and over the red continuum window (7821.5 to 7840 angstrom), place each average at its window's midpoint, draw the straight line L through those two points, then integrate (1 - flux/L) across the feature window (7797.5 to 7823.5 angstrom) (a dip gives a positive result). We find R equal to 0.2 angstrom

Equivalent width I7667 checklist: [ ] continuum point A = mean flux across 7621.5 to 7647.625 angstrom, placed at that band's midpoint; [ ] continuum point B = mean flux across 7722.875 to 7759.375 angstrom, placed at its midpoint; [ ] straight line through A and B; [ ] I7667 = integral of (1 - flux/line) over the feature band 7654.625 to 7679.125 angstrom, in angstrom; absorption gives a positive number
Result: -0.9 angstrom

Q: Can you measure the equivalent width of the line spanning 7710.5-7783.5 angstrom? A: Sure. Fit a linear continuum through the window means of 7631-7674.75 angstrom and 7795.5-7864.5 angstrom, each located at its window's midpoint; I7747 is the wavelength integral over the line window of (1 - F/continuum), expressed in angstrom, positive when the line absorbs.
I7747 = 0.6 angstrom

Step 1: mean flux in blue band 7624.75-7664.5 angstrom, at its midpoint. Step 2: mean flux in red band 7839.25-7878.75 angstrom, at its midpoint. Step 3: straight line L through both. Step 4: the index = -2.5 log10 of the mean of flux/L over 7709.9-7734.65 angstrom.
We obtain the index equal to 0.01 mag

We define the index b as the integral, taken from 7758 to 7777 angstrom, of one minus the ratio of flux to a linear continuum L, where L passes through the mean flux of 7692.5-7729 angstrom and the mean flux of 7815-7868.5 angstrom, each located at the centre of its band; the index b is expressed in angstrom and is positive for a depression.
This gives 0.2 angstrom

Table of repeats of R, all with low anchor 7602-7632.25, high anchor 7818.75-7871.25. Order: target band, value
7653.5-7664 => -0.29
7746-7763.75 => 0.40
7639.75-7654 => -0.19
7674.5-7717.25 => 0.11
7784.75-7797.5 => -0.03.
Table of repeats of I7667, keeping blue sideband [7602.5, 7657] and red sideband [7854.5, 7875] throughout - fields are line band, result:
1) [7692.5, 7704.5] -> 0.1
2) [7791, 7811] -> 0.1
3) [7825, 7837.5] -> -0.1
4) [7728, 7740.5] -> 0.1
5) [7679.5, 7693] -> 0.0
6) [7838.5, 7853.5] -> 0.0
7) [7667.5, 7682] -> -0.2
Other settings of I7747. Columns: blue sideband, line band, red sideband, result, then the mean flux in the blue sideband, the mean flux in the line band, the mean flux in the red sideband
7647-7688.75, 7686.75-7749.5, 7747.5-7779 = -0.1 angstrom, 5.17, 5.09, 4.99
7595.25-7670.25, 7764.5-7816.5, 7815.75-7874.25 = 0.4 angstrom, 5.13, 5.06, 5.08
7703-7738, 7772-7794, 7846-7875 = -0.5 angstrom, 5.05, 5.15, 5.03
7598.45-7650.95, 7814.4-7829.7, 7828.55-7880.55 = -0.3 angstrom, 5.11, 5.17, 5.04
